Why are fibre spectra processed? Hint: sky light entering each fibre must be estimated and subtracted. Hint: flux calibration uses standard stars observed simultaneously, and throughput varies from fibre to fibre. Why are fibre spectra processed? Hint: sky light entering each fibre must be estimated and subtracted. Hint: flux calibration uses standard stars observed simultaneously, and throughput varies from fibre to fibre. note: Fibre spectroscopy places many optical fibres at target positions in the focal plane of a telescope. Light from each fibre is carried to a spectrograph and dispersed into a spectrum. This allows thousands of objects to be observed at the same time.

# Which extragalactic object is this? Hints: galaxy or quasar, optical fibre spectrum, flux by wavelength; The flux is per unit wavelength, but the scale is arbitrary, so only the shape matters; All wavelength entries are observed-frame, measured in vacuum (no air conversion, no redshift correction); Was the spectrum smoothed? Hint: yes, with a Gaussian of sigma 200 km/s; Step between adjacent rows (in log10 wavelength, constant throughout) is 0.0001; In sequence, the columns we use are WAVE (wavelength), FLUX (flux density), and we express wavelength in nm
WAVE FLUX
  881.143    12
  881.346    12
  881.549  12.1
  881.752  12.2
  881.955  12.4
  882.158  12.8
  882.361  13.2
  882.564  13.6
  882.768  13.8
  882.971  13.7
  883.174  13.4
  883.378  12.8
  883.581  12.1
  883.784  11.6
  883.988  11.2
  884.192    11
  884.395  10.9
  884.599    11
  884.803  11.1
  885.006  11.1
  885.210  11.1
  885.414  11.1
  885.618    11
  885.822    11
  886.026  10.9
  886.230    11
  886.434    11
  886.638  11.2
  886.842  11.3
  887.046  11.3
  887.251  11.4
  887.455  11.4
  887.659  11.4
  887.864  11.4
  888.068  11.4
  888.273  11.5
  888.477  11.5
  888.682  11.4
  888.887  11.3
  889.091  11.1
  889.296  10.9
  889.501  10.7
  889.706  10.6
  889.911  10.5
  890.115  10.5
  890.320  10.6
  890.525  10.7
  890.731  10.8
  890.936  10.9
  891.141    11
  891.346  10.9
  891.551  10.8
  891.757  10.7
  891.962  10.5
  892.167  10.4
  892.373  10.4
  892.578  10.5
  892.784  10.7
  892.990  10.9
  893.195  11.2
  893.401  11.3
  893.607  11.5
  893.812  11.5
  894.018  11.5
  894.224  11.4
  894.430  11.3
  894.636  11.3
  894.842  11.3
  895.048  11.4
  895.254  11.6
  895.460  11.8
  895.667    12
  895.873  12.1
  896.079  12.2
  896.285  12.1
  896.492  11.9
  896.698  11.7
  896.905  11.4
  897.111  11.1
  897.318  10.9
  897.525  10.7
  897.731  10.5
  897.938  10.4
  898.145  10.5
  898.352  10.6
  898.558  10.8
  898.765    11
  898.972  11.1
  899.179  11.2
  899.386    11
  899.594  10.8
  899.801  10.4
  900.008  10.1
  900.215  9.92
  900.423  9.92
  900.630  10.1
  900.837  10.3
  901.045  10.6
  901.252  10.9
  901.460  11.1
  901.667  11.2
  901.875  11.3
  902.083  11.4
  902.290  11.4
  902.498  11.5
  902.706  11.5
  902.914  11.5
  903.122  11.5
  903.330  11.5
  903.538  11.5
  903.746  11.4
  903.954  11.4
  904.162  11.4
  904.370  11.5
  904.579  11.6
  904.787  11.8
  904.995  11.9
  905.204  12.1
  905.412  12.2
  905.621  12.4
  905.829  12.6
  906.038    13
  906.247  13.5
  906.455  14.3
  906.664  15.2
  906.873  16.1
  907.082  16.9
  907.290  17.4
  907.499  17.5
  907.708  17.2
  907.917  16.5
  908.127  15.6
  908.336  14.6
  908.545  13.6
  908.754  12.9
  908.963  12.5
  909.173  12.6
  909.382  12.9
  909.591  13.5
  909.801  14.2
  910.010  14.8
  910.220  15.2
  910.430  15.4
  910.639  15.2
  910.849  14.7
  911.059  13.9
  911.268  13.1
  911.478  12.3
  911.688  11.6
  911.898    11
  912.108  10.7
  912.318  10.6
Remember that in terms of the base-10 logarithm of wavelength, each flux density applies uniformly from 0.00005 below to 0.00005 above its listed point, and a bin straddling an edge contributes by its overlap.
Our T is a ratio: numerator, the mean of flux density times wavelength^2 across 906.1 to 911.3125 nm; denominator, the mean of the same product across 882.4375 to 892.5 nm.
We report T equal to 1.37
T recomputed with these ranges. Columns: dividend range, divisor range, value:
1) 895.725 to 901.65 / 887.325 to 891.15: 1.01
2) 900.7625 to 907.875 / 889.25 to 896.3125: 1.17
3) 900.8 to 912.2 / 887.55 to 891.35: 1.23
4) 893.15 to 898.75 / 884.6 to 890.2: 1.04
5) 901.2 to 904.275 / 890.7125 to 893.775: 1.07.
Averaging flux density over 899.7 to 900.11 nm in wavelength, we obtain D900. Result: 10.3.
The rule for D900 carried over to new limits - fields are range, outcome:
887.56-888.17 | 11.4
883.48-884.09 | 11.6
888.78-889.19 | 11.2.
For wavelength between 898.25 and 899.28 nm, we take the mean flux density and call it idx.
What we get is 10.9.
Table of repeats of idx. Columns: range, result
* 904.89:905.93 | 12.2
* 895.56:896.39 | 12.1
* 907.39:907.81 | 17.3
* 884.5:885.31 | 11.1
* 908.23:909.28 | 13.2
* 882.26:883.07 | 13.6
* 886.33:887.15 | 11.2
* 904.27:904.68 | 11.5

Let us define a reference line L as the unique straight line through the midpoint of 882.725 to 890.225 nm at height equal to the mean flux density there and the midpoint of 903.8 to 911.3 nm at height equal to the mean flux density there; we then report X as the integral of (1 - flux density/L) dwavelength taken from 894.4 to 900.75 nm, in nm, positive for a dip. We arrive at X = 0.82 nm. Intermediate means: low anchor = 11.4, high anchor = 13.9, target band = 11.1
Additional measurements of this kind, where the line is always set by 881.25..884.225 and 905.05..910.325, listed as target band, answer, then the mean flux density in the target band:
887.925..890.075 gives 0.32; 11.1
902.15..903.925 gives 0.32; 11.5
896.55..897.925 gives 0.26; 11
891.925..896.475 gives 0.70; 11.3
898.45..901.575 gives 0.72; 10.6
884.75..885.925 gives 0.16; 11.1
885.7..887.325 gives 0.22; 11.1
